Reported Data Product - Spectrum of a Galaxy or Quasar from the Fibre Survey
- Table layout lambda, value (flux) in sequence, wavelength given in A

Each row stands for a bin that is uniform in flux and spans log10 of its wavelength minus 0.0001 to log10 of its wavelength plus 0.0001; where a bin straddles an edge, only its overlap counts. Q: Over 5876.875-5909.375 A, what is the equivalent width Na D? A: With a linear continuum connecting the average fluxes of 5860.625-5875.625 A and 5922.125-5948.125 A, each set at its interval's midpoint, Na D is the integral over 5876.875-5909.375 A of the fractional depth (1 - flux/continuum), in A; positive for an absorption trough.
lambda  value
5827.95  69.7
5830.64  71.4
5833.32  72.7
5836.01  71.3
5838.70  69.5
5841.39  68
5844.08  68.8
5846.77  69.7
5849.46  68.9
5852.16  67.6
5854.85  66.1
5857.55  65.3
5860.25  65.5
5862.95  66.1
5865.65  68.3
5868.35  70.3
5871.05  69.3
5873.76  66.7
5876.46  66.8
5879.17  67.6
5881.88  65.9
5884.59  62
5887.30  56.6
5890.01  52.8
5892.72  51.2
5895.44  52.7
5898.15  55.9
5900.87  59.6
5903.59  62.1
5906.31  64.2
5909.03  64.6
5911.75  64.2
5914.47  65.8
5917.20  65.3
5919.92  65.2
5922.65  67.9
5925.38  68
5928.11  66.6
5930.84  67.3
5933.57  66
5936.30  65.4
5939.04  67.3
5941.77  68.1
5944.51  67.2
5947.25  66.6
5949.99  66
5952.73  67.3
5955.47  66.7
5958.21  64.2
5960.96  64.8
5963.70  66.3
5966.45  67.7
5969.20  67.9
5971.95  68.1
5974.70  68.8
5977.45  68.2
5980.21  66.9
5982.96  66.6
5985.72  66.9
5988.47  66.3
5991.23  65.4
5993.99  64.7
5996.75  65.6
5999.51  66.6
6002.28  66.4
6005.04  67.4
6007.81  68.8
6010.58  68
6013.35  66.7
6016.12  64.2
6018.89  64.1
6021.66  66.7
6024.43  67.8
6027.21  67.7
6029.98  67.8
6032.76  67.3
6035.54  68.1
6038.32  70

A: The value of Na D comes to 3.8 A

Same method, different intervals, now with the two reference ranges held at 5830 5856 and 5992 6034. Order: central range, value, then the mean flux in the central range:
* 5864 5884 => 0.4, 67.6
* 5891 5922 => 3.3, 61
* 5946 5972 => 0.4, 66.5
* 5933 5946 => 0.2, 66.8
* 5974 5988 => 0.0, 67.4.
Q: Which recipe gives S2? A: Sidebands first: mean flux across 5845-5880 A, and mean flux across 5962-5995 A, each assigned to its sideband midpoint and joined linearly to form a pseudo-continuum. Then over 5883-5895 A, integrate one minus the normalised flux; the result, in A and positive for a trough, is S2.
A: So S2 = 2.1 A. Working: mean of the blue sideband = 67.6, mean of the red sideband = 67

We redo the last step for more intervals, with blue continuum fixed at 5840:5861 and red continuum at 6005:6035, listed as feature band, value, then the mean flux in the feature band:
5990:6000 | 0.23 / 65.5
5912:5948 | 0.36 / 66.6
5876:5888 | 0.62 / 63.9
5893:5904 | 1.77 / 56.5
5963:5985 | -0.15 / 67.6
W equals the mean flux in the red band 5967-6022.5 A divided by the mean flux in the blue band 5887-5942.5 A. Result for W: 1.06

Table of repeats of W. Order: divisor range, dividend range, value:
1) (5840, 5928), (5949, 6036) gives 1.04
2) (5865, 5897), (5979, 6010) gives 1.07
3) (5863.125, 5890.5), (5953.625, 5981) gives 1.03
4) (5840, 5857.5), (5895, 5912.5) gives 0.89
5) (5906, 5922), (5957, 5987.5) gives 1.03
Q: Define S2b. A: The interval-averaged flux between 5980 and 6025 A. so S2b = 66.4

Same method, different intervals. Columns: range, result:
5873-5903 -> 59.7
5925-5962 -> 66.5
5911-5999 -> 66.6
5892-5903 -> 55.5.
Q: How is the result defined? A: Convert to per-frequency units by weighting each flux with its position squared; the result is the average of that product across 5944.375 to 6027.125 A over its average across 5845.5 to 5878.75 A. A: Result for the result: 1.0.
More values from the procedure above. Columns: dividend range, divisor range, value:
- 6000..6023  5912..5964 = 1.03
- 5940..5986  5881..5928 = 1.11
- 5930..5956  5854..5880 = 1.02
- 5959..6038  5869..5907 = 1.14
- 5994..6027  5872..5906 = 1.15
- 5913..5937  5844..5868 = 1.01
